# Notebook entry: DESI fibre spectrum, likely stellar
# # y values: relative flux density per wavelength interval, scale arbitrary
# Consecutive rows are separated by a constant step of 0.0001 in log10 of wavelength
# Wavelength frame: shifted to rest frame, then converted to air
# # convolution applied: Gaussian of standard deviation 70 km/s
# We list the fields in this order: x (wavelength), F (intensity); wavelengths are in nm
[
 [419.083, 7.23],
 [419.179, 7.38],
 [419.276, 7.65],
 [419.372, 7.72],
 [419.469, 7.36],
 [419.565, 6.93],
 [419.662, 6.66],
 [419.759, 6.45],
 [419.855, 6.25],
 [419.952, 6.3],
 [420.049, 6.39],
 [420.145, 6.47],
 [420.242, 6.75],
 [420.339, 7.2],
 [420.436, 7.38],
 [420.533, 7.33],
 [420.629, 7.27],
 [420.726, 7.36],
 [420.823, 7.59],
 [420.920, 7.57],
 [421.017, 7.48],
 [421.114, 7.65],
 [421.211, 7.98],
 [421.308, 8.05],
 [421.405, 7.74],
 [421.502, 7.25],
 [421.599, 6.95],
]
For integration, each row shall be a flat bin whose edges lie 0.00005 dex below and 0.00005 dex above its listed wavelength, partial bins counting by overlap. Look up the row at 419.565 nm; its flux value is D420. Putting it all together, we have 6.93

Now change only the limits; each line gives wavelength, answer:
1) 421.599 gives 6.95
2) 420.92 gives 7.57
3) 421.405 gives 7.74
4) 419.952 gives 6.3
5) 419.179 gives 7.38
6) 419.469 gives 7.36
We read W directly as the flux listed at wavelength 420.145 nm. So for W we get 6.47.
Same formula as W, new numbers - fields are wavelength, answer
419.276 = 7.65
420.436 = 7.38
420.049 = 6.39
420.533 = 7.33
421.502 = 7.25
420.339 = 7.2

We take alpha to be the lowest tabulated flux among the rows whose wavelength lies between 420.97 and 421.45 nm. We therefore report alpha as 7.48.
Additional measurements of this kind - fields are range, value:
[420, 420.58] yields 6.39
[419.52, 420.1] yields 6.25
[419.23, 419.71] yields 6.66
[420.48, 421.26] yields 7.27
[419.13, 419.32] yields 7.38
